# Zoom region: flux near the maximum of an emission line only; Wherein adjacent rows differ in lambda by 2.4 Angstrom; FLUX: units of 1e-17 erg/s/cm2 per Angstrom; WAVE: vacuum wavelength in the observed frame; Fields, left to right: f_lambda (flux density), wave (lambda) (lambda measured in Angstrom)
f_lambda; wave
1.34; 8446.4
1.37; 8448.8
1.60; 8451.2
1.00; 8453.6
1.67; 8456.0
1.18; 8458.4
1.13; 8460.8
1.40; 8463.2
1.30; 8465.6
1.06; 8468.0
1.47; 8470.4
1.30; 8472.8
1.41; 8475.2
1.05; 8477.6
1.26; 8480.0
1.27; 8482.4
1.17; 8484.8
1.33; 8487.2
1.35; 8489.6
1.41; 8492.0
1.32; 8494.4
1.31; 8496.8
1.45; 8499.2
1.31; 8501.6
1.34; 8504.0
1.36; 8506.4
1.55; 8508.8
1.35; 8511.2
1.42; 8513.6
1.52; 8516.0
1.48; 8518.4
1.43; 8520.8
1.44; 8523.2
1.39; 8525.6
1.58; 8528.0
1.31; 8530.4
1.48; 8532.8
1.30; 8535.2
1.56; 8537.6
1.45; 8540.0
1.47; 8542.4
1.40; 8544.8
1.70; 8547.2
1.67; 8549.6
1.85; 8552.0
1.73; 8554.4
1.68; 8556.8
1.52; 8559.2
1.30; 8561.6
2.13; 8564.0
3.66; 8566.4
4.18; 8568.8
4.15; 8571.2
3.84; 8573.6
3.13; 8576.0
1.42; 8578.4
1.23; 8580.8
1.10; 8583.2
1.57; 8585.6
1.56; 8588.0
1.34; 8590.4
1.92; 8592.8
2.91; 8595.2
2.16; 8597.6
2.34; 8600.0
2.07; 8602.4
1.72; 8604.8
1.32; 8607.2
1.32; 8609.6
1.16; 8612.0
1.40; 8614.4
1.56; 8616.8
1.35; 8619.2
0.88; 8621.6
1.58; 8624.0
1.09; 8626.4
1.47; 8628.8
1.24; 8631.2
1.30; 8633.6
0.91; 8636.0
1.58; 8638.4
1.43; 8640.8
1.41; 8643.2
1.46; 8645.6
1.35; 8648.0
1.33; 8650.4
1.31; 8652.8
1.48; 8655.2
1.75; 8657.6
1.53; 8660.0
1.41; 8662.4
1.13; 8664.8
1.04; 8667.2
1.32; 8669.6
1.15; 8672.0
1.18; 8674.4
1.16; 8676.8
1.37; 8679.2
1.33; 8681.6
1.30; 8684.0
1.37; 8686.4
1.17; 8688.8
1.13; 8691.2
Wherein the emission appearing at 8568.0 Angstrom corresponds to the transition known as H-alpha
